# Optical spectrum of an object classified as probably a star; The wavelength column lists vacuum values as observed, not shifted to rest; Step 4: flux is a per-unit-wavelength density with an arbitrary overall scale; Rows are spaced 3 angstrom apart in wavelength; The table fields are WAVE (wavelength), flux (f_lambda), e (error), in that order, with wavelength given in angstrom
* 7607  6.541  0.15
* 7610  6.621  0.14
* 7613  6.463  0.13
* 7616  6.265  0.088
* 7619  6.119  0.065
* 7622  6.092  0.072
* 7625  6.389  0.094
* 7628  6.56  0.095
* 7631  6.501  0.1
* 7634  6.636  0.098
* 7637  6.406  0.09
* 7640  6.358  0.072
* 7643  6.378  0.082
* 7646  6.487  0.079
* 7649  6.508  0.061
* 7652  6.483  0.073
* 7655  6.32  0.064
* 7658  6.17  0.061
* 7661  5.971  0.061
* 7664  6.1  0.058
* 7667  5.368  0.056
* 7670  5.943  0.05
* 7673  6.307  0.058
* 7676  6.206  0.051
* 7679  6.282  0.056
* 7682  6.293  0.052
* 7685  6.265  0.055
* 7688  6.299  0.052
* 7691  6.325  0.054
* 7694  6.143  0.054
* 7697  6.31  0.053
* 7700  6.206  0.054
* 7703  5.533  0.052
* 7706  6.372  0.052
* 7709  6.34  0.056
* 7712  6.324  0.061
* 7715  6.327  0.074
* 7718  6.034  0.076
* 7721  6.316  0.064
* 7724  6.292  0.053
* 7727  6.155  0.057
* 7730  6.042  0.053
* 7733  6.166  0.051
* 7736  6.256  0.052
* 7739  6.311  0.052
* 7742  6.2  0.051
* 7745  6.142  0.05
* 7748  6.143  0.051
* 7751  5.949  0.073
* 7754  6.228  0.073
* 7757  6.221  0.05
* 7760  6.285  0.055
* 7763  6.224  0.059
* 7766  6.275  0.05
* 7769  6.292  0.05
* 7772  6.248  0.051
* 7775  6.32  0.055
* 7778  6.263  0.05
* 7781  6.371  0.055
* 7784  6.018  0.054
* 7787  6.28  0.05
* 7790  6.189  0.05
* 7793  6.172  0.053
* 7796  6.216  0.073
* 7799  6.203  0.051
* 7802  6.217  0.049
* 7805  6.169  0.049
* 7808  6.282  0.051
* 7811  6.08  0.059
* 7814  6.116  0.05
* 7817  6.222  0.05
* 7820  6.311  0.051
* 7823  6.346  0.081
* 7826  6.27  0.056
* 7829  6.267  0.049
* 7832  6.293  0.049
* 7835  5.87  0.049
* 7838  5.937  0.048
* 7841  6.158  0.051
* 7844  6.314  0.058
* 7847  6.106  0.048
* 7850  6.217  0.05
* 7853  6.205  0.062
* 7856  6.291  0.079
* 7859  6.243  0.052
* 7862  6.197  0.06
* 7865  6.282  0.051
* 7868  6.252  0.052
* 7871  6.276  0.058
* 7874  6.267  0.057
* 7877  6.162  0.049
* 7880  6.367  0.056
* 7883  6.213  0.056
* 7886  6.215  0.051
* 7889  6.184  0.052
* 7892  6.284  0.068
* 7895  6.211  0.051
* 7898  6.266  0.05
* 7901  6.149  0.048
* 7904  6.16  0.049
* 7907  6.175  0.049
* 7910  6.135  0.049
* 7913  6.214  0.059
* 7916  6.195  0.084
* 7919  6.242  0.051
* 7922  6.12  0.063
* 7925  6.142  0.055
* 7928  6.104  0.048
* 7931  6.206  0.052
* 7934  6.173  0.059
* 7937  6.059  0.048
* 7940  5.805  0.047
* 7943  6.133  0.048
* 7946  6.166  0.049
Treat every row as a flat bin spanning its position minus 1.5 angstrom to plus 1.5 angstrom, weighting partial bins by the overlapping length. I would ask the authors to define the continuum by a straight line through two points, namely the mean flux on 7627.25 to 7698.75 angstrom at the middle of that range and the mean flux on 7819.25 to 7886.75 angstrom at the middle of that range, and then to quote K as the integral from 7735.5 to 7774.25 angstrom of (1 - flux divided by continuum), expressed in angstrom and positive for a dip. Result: 0.2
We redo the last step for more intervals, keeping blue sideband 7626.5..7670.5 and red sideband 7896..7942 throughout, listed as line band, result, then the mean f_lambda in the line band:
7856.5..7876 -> -0.26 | 6.25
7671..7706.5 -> 0.35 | 6.2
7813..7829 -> -0.16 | 6.26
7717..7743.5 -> 0.19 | 6.2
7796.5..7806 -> 0.01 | 6.2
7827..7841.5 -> 0.19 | 6.11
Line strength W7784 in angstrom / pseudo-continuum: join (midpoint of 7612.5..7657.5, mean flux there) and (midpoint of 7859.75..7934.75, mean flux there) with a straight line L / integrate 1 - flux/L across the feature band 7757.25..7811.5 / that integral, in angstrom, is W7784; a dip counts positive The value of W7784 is 0.5 angstrom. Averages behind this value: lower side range 6.39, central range 6.23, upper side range 6.21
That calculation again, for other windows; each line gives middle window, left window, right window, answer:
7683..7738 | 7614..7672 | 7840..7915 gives 0.4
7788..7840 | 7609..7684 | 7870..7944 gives 0.3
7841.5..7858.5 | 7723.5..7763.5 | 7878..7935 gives -0.1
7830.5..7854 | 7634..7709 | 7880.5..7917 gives 0.3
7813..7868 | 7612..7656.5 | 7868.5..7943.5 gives 0.2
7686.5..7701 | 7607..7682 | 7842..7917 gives 0.0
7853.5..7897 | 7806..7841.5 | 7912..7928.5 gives -0.5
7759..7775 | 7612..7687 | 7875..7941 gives -0.1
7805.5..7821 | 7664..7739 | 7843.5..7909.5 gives 0.0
